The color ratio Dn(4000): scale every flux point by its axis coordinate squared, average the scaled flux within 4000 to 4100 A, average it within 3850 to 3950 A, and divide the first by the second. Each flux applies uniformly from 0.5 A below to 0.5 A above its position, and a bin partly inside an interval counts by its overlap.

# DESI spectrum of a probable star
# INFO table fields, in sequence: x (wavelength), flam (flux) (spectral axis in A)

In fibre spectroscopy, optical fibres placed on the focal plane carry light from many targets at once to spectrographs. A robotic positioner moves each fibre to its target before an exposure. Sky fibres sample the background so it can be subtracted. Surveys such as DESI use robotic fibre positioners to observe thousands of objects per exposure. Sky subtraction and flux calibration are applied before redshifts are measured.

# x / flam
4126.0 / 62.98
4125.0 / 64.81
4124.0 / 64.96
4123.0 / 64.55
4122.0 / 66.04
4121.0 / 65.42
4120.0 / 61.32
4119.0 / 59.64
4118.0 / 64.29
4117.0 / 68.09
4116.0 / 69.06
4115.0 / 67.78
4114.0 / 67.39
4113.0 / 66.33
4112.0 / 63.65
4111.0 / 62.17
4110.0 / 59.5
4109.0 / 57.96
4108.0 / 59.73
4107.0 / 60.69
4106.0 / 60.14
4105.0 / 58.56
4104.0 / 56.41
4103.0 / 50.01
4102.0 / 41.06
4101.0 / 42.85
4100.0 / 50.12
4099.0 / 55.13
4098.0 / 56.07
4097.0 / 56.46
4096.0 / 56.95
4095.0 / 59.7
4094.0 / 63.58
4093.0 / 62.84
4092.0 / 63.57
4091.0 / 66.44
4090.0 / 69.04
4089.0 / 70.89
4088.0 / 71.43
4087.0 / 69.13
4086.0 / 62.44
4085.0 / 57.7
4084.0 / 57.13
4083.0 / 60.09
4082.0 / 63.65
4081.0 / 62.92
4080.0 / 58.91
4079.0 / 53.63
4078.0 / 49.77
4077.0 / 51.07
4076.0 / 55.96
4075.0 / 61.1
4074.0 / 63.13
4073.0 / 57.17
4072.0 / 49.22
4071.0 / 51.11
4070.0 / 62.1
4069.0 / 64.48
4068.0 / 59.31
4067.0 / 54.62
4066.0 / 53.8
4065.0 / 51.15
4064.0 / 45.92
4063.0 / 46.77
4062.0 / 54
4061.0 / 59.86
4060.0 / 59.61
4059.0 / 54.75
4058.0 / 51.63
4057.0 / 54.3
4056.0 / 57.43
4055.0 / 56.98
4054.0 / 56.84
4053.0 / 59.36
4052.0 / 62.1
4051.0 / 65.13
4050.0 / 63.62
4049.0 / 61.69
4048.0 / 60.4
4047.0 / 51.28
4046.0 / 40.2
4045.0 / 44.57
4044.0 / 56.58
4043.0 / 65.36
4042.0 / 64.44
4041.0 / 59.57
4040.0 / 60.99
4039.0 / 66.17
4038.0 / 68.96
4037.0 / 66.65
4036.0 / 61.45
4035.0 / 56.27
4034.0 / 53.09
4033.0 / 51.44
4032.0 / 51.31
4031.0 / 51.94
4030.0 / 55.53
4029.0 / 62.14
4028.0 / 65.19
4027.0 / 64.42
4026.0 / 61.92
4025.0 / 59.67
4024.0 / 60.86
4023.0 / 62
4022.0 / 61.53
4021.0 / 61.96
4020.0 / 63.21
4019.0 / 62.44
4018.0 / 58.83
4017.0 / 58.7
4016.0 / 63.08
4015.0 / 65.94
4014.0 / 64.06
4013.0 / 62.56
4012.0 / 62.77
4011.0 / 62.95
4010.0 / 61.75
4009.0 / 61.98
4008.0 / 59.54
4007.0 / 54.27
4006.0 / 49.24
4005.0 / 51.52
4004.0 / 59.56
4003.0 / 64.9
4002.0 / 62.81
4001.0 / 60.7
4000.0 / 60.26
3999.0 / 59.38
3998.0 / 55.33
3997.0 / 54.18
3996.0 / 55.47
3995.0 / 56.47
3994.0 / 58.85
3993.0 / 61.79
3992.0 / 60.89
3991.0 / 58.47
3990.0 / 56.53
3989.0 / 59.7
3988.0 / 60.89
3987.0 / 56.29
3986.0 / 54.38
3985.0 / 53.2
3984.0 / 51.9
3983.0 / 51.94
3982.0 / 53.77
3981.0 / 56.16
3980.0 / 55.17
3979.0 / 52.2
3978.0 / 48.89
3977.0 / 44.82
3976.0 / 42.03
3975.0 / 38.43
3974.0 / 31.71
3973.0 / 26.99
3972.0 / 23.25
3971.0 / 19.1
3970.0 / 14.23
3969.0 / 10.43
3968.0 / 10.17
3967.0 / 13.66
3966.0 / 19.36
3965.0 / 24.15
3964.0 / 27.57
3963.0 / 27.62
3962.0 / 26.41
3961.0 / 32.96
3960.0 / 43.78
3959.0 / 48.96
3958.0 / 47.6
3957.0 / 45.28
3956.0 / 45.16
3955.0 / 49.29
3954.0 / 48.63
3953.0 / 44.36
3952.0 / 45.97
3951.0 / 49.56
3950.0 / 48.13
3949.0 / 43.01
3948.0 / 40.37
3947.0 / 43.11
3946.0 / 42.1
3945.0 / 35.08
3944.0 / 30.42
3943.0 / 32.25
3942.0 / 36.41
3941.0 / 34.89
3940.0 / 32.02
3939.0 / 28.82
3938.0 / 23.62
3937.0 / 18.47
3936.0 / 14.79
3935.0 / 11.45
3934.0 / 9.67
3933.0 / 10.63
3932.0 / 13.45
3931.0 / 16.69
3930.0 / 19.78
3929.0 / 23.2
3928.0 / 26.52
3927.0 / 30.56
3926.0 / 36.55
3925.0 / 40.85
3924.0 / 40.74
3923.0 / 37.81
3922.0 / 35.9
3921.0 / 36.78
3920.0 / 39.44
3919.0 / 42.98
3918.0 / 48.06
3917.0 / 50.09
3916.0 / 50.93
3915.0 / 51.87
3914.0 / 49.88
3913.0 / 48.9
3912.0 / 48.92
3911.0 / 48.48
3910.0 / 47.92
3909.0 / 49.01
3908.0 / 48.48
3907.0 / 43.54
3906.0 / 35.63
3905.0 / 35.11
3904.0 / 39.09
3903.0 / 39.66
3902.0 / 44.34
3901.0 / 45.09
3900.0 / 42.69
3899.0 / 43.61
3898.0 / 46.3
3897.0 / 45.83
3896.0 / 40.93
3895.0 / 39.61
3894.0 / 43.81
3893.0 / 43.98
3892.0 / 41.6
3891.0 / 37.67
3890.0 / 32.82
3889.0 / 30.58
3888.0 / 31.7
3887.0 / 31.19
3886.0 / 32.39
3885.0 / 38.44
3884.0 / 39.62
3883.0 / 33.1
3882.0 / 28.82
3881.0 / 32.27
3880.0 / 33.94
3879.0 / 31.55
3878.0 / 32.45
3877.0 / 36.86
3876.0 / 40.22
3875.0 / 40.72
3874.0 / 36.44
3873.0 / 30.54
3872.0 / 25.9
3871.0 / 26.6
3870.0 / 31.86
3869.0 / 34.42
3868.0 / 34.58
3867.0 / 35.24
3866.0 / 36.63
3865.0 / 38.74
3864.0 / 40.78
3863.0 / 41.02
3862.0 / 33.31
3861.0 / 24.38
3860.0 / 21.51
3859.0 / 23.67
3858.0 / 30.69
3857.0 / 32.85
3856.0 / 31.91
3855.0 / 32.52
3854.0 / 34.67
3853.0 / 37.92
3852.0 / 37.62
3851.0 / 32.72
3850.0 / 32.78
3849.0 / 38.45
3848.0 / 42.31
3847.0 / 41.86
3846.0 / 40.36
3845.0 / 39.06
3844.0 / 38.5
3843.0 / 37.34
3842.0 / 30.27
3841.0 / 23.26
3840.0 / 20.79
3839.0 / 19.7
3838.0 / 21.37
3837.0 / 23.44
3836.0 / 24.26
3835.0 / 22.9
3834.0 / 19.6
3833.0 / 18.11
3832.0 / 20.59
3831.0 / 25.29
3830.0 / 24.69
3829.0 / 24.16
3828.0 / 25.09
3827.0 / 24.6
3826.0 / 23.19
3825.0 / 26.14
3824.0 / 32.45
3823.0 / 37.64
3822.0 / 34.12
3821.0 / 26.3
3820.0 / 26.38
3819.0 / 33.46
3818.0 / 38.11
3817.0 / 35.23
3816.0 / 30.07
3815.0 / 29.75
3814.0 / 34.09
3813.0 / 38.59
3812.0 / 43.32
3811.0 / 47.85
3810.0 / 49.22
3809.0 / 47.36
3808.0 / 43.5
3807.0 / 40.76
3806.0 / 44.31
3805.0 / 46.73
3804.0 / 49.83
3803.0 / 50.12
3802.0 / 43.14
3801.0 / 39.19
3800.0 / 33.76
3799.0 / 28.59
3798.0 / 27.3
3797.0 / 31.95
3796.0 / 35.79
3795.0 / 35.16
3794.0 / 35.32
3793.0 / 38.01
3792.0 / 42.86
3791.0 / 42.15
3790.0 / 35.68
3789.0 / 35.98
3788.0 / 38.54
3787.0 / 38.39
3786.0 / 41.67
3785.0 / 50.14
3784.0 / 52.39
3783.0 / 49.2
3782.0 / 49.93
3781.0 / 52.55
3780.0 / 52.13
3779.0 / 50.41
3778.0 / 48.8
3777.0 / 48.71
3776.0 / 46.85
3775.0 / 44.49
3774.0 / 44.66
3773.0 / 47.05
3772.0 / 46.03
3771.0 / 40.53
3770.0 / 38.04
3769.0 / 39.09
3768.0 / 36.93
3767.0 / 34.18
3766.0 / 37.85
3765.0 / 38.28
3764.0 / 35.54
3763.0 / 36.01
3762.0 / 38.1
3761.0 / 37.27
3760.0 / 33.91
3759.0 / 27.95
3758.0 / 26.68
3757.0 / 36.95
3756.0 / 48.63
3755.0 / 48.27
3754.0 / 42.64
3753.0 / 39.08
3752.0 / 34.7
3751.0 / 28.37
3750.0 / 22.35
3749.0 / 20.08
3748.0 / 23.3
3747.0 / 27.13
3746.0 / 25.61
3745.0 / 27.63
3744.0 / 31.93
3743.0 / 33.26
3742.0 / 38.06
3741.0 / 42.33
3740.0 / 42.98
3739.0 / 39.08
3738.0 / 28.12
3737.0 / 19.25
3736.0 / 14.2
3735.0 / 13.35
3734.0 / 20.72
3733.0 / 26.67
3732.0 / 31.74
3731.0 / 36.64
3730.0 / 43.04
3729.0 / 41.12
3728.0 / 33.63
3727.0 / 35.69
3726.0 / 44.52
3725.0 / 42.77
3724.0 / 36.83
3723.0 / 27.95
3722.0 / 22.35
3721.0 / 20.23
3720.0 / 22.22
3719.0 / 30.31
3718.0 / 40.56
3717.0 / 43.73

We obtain 1.79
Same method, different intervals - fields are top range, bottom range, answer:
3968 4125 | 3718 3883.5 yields 1.86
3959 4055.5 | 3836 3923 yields 1.52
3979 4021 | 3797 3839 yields 1.96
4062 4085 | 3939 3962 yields 1.45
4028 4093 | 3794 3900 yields 1.90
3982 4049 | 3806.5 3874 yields 2.01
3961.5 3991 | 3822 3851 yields 1.45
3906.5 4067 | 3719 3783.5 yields 1.51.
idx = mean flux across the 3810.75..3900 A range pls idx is 33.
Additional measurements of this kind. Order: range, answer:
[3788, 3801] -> 35.5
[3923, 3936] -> 23.6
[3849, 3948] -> 35.4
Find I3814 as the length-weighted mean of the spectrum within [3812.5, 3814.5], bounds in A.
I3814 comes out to 36.3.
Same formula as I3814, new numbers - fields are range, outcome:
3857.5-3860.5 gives 25.3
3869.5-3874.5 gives 30.3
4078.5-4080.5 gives 56.3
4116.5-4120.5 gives 63.3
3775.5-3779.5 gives 48.7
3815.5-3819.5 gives 34.2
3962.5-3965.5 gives 26.4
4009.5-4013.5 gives 62.5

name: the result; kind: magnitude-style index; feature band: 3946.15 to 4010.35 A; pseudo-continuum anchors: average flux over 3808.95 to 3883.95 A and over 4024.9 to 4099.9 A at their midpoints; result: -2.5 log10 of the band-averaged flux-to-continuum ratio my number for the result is 0.055 mag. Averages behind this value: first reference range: 32.1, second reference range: 58.5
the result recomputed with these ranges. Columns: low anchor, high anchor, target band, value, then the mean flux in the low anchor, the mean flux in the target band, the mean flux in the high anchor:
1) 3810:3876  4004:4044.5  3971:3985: 0.21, 31.6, 43.8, 60.3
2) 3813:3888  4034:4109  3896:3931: -0.06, 31.5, 41.2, 58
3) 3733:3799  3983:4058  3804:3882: 0.30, 36.9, 32.8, 58.9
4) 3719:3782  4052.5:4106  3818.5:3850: 0.39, 35.5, 28.6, 57.3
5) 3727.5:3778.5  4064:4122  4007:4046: -0.11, 35.1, 60.2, 59.5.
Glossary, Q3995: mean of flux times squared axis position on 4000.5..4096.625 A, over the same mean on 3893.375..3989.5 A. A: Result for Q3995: 1.64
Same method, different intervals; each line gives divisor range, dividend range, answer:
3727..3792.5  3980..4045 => 1.81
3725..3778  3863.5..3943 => 1.10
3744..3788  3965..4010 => 1.37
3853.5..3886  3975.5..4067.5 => 1.87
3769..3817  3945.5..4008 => 1.19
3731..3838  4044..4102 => 1.87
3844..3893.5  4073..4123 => 1.96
